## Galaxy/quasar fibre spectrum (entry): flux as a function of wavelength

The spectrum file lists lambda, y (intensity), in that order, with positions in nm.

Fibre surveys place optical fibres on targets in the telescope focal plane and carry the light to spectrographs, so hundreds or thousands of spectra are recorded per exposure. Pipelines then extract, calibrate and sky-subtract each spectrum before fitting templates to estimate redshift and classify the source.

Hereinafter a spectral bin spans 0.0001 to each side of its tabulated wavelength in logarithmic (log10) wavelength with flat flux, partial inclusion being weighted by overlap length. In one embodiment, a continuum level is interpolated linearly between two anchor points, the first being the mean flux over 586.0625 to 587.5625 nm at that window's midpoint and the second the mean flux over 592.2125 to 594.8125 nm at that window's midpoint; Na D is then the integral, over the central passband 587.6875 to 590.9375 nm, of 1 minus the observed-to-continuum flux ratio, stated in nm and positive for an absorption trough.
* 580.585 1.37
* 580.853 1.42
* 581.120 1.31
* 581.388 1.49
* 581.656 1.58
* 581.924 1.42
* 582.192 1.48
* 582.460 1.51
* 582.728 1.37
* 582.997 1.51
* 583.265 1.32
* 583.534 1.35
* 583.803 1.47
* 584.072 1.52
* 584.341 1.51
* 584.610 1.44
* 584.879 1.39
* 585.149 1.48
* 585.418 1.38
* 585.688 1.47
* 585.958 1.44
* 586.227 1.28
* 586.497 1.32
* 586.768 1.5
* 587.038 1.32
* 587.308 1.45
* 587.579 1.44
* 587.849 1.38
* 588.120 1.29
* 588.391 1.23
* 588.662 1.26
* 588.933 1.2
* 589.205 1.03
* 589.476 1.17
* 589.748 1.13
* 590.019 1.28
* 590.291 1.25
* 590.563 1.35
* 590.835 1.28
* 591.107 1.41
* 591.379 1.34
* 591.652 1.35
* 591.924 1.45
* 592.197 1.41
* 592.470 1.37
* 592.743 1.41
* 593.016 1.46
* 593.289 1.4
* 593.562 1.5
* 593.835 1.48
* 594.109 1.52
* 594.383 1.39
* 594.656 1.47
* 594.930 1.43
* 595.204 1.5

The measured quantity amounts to 0.38 nm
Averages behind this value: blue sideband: 1.38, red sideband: 1.44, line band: 1.24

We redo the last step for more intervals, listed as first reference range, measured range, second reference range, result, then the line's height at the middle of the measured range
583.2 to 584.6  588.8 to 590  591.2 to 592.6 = 0.22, 1.4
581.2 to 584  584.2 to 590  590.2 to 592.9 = 0.29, 1.41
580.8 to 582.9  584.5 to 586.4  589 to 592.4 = -0.04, 1.38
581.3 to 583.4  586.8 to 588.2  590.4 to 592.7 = 0.02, 1.41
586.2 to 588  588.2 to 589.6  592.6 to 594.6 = 0.22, 1.41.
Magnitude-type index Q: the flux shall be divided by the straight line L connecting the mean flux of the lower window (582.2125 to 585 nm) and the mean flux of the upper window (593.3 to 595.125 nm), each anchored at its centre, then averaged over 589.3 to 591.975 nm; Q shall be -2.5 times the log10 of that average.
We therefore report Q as 0.13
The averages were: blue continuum 1.44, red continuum 1.46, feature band 1.29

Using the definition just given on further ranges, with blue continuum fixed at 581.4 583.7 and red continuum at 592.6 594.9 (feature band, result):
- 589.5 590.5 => 0.18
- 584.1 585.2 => -0.01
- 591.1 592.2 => 0.05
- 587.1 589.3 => 0.13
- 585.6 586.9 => 0.04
